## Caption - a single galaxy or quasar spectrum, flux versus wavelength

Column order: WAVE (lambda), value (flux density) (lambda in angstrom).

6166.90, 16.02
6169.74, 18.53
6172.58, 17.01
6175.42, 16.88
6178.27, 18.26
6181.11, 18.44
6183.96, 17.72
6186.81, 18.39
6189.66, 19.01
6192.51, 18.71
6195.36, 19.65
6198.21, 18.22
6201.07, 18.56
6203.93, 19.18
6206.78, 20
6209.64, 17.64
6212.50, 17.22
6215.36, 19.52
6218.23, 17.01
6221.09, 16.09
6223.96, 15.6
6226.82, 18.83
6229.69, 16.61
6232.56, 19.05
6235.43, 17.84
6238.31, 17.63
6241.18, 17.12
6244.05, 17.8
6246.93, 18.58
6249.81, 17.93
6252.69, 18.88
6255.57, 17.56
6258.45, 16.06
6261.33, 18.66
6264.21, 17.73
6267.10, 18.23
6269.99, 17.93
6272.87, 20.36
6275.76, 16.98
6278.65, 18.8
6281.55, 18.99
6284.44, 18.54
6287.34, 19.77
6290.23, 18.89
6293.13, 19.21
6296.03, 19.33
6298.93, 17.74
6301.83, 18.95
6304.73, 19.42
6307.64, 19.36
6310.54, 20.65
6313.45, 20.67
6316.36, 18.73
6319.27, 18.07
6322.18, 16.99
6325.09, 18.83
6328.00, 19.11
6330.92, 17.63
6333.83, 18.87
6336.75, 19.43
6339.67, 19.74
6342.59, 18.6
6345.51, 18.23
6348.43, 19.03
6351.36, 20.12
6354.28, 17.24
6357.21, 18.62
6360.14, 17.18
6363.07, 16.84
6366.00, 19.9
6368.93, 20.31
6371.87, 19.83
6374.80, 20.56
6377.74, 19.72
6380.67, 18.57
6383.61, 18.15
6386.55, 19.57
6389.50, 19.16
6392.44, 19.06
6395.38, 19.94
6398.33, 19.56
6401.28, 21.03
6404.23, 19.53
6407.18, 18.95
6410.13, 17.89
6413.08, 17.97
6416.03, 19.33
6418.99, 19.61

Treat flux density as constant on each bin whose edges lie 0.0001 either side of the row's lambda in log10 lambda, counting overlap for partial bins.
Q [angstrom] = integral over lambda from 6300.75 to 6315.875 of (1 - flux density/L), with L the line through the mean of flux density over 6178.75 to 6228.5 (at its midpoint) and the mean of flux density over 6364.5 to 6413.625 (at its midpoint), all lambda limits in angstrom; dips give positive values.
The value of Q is -0.7 angstrom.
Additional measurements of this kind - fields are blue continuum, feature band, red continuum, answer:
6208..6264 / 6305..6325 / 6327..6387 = -0.65 angstrom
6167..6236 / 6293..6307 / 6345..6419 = -0.24 angstrom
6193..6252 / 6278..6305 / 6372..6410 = -0.50 angstrom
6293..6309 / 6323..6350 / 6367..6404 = 0.64 angstrom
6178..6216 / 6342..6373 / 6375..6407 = 0.96 angstrom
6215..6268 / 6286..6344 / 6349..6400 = -1.72 angstrom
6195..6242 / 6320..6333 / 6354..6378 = 0.36 angstrom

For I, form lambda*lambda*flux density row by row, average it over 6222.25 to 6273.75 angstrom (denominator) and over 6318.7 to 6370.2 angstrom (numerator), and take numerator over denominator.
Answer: 1.07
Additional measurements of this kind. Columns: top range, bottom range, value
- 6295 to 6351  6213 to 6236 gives 1.11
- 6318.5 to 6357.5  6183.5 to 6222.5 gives 1.06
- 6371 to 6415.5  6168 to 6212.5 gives 1.12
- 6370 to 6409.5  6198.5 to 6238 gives 1.15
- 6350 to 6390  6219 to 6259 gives 1.13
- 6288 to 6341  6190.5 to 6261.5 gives 1.09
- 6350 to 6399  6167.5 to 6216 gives 1.10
